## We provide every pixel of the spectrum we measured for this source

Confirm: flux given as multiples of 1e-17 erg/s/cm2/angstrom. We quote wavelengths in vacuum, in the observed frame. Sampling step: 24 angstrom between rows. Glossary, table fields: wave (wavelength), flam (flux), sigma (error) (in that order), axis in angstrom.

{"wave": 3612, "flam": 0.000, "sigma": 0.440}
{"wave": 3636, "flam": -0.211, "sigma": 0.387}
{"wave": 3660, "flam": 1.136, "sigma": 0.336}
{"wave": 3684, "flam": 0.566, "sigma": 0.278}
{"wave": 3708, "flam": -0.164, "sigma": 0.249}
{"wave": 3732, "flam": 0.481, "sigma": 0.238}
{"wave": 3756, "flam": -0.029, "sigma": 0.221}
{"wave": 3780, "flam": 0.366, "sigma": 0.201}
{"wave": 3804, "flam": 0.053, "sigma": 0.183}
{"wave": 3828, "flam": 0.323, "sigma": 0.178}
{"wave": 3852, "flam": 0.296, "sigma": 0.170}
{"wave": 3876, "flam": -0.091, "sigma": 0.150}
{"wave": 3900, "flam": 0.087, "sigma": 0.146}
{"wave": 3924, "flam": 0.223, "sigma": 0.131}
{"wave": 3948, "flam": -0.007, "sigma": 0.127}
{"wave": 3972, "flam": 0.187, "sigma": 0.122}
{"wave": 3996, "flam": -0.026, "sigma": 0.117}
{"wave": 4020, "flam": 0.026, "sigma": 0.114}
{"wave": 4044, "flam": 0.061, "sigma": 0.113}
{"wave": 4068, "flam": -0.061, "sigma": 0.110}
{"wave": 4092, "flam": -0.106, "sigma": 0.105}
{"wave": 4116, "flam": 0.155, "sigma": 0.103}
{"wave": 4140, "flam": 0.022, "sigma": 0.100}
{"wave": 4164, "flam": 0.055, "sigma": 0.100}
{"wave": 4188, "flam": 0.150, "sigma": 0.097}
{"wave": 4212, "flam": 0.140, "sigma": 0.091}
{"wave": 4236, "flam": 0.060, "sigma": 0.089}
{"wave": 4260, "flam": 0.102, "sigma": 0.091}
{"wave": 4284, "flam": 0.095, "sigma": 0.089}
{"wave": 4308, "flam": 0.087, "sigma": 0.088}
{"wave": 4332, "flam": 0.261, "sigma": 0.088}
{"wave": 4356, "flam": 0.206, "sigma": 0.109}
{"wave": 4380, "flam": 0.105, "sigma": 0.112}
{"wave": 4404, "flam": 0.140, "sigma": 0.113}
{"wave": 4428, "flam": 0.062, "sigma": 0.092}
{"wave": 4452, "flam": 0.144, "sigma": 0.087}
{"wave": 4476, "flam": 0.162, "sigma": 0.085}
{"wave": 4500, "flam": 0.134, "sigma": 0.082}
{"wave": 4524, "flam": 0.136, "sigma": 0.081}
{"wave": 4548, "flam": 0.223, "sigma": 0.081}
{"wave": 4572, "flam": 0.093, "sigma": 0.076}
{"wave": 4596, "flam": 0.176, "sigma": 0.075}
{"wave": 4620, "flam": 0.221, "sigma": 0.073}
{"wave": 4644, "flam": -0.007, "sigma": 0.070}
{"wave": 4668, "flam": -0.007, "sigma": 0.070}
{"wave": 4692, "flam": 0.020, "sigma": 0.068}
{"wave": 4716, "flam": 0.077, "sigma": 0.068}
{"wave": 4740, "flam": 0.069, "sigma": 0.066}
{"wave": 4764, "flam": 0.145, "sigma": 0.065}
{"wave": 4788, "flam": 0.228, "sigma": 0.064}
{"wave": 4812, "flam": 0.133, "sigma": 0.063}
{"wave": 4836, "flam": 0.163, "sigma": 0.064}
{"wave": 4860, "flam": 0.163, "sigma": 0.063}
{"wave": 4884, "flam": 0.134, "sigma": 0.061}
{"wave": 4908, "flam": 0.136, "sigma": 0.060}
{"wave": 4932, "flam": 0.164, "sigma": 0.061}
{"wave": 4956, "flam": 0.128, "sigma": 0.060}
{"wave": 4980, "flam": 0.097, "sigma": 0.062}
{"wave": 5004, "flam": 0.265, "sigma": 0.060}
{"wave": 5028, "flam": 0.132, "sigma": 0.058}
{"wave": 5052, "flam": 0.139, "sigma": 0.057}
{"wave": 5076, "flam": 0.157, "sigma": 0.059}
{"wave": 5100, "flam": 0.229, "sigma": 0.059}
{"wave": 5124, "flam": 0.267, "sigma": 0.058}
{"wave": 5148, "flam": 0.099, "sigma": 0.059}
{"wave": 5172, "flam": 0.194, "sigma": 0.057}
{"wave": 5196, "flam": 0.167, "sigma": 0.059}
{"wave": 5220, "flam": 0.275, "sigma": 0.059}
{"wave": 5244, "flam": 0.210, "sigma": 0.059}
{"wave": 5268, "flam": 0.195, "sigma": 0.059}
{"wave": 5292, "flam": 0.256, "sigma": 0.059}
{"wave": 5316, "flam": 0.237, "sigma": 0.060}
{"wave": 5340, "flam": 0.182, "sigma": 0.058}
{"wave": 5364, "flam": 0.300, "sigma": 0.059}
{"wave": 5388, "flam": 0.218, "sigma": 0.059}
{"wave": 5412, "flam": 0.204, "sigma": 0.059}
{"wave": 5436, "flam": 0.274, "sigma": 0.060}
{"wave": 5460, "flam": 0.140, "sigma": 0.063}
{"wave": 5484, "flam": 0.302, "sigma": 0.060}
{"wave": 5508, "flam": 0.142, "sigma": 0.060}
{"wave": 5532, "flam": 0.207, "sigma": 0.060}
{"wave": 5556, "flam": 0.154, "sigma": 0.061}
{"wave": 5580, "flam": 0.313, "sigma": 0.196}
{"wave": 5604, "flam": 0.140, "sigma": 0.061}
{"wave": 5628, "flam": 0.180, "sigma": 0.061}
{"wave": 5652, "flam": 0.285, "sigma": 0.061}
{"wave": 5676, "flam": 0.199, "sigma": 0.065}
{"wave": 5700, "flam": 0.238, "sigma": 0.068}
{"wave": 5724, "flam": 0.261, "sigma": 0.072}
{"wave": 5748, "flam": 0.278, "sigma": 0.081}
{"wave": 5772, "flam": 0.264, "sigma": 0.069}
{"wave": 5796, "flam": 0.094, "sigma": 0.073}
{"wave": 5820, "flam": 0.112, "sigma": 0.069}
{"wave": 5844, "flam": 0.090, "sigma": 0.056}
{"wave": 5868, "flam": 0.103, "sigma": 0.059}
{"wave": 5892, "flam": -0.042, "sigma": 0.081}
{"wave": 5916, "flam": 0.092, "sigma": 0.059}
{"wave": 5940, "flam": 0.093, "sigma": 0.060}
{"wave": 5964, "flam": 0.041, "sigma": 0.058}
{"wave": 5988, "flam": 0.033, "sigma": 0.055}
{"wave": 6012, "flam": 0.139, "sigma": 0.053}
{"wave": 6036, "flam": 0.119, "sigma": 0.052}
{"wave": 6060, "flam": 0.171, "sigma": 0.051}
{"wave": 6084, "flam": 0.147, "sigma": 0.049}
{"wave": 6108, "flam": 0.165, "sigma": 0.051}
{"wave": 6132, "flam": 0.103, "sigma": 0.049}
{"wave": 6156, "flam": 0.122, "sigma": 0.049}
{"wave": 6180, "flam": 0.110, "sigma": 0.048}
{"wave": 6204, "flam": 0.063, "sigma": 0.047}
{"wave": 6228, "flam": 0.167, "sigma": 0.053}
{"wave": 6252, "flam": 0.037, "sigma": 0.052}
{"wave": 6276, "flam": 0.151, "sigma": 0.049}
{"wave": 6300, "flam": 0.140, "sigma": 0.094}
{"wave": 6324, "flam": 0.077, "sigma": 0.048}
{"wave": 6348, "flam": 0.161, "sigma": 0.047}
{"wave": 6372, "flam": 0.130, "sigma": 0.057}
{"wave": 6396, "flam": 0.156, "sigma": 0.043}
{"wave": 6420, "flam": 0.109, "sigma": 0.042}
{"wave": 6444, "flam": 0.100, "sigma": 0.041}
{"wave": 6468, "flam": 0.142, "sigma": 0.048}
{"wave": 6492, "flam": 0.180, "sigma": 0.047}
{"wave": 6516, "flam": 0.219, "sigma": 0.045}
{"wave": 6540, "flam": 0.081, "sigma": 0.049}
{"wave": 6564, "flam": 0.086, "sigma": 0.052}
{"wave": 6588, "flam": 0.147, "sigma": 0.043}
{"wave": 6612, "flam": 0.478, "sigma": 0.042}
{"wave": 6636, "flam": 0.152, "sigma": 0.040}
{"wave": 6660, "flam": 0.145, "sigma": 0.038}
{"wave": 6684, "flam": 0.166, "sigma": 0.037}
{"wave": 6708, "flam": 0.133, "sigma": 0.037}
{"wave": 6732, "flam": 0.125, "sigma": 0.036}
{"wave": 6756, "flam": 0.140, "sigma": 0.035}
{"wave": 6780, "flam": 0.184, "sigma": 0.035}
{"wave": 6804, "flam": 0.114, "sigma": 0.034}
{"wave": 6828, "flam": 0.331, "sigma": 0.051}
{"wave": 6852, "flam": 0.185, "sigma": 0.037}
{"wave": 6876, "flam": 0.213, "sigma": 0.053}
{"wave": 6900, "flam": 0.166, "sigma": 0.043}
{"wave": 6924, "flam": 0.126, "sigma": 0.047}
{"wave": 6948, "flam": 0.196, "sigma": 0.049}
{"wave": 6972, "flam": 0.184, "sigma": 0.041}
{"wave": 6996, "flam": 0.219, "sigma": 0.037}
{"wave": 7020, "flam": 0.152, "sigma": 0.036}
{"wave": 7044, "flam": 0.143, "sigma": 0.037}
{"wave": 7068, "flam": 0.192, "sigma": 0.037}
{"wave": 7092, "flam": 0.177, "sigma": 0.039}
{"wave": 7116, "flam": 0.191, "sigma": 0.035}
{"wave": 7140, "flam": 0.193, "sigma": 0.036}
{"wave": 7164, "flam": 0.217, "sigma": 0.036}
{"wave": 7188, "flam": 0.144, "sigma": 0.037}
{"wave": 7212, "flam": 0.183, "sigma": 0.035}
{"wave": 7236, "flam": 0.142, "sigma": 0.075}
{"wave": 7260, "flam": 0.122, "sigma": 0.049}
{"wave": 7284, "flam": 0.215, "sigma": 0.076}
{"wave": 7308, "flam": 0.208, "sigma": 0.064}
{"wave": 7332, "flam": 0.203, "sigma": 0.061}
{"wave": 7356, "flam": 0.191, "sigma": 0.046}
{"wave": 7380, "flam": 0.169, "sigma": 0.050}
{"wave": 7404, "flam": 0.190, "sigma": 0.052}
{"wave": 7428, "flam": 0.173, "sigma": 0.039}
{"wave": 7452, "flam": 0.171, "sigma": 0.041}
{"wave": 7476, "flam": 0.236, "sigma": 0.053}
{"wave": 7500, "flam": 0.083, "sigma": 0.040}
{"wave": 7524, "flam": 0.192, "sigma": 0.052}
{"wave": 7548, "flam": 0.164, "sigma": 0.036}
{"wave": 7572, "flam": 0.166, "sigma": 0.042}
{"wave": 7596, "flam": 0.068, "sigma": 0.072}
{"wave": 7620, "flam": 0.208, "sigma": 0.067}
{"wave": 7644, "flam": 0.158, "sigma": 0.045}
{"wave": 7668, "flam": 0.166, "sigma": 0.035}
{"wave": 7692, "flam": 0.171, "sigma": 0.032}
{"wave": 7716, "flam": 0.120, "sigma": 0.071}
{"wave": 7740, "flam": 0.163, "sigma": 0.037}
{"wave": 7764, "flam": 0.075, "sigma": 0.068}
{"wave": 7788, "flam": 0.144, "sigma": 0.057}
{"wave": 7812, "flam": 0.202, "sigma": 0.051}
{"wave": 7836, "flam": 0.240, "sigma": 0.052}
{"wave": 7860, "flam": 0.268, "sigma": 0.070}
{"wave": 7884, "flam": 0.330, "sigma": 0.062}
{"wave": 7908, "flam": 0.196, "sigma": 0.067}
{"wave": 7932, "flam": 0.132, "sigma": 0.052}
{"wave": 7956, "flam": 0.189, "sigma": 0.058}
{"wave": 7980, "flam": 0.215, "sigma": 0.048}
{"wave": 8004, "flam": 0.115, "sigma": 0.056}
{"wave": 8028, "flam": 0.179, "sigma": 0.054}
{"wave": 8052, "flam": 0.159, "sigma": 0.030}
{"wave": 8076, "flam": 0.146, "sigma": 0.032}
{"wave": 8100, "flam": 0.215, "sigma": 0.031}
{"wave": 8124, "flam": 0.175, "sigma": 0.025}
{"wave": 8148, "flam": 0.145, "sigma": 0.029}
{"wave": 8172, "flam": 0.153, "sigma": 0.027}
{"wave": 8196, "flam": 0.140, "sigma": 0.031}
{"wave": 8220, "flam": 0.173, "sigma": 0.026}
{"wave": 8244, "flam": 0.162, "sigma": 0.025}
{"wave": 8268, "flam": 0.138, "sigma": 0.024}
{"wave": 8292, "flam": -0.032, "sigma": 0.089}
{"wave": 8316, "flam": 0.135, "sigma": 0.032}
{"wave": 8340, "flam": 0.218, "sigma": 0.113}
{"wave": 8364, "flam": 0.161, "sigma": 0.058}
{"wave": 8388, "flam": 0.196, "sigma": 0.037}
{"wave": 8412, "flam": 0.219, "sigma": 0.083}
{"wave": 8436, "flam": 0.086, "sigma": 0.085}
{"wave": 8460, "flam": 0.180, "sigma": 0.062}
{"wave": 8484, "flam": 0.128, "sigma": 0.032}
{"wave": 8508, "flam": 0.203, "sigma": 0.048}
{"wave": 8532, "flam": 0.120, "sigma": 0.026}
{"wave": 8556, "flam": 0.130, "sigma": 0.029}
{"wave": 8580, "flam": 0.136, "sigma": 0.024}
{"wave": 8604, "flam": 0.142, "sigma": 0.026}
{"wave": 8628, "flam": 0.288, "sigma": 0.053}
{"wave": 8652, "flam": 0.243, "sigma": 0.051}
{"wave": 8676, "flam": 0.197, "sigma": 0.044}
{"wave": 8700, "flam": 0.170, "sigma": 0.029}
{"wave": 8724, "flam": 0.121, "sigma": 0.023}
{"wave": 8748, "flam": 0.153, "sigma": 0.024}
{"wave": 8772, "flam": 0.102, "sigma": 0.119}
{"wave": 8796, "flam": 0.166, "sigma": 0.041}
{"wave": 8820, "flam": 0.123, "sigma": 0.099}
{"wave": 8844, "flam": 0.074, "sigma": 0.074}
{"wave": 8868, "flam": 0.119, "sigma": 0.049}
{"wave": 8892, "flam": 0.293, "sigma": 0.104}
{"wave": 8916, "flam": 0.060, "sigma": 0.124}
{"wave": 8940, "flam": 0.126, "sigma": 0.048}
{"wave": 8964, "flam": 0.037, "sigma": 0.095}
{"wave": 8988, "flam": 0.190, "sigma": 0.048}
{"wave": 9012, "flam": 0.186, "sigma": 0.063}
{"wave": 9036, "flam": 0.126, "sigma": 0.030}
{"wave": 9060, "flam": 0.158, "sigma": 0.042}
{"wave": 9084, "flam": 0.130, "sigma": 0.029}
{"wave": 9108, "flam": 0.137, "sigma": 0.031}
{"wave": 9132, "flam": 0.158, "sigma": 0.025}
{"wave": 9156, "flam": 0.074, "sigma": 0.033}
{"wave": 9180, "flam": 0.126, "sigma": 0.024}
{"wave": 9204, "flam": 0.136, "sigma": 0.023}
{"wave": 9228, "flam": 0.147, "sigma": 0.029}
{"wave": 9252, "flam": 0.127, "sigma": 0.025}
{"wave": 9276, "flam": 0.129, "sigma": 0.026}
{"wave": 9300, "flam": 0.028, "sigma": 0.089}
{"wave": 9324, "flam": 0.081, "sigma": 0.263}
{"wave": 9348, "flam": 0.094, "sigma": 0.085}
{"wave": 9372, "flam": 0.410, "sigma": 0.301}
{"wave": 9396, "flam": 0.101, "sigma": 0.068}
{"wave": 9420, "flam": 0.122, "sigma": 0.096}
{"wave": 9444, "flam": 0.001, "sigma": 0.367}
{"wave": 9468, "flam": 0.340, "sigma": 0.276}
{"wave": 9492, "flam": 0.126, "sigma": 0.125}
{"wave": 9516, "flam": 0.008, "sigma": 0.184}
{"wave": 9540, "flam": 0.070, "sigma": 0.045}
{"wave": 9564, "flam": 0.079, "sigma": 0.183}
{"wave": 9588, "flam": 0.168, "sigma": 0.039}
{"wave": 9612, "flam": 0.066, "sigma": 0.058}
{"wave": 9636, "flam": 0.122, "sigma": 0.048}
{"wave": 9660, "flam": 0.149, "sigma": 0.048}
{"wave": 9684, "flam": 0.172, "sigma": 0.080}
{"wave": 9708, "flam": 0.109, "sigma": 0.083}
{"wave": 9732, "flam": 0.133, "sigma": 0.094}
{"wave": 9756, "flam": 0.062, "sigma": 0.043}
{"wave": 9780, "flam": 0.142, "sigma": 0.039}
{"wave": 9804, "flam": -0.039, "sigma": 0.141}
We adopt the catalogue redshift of 0.775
